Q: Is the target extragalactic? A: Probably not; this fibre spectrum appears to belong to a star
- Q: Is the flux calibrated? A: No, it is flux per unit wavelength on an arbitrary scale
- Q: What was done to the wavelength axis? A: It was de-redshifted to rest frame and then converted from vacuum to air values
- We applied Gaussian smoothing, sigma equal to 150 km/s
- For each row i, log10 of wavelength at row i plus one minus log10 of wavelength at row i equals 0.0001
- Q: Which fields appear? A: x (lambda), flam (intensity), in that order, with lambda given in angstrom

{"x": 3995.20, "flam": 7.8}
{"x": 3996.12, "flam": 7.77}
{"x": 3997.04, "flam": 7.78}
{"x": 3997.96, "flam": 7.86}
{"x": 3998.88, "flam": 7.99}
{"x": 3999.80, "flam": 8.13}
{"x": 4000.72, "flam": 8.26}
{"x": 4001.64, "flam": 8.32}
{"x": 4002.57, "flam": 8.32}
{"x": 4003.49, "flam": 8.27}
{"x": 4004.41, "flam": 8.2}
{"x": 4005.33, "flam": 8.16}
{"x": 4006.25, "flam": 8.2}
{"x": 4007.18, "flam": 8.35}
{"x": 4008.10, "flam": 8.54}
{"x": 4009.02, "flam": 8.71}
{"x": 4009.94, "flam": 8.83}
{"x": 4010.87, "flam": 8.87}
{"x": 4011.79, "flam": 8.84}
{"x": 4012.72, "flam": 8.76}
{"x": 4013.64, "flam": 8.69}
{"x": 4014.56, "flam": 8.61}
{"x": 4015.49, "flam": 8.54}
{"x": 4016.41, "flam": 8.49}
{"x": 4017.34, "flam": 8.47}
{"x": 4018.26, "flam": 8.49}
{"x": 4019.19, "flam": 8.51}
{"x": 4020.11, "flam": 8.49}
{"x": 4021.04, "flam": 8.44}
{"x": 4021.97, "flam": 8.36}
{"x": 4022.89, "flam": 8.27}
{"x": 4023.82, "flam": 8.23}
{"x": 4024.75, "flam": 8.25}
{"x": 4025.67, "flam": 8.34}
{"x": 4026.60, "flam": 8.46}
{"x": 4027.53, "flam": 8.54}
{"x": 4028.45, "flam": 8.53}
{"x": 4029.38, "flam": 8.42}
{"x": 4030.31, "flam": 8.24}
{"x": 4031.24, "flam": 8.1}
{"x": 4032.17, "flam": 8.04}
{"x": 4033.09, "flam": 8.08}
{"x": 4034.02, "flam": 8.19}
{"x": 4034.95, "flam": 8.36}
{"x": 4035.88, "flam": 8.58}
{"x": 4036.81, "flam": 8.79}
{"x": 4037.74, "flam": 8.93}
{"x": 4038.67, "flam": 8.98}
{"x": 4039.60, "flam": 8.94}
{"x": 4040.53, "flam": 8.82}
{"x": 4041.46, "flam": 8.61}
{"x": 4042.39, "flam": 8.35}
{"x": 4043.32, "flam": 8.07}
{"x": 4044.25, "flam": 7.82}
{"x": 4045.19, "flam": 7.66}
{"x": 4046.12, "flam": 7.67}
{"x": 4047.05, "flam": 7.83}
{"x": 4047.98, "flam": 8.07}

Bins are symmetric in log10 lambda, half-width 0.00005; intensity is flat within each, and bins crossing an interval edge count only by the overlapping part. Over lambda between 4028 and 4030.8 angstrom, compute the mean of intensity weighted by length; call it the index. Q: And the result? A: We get 8.37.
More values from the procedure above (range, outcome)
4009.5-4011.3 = 8.82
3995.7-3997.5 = 7.78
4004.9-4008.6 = 8.32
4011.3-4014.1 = 8.78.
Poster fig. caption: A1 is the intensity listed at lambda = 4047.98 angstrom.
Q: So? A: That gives 8.07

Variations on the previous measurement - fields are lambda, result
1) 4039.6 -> 8.94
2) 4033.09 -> 8.08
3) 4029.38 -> 8.42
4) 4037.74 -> 8.93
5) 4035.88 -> 8.58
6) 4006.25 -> 8.2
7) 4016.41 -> 8.49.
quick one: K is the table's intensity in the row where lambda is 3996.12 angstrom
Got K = 7.77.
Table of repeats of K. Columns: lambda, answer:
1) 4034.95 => 8.36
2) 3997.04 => 7.78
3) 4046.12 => 7.67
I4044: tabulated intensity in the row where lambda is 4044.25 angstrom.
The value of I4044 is 7.82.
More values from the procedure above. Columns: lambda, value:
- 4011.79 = 8.84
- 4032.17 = 8.04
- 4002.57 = 8.32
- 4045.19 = 7.66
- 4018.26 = 8.49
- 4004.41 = 8.2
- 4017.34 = 8.47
